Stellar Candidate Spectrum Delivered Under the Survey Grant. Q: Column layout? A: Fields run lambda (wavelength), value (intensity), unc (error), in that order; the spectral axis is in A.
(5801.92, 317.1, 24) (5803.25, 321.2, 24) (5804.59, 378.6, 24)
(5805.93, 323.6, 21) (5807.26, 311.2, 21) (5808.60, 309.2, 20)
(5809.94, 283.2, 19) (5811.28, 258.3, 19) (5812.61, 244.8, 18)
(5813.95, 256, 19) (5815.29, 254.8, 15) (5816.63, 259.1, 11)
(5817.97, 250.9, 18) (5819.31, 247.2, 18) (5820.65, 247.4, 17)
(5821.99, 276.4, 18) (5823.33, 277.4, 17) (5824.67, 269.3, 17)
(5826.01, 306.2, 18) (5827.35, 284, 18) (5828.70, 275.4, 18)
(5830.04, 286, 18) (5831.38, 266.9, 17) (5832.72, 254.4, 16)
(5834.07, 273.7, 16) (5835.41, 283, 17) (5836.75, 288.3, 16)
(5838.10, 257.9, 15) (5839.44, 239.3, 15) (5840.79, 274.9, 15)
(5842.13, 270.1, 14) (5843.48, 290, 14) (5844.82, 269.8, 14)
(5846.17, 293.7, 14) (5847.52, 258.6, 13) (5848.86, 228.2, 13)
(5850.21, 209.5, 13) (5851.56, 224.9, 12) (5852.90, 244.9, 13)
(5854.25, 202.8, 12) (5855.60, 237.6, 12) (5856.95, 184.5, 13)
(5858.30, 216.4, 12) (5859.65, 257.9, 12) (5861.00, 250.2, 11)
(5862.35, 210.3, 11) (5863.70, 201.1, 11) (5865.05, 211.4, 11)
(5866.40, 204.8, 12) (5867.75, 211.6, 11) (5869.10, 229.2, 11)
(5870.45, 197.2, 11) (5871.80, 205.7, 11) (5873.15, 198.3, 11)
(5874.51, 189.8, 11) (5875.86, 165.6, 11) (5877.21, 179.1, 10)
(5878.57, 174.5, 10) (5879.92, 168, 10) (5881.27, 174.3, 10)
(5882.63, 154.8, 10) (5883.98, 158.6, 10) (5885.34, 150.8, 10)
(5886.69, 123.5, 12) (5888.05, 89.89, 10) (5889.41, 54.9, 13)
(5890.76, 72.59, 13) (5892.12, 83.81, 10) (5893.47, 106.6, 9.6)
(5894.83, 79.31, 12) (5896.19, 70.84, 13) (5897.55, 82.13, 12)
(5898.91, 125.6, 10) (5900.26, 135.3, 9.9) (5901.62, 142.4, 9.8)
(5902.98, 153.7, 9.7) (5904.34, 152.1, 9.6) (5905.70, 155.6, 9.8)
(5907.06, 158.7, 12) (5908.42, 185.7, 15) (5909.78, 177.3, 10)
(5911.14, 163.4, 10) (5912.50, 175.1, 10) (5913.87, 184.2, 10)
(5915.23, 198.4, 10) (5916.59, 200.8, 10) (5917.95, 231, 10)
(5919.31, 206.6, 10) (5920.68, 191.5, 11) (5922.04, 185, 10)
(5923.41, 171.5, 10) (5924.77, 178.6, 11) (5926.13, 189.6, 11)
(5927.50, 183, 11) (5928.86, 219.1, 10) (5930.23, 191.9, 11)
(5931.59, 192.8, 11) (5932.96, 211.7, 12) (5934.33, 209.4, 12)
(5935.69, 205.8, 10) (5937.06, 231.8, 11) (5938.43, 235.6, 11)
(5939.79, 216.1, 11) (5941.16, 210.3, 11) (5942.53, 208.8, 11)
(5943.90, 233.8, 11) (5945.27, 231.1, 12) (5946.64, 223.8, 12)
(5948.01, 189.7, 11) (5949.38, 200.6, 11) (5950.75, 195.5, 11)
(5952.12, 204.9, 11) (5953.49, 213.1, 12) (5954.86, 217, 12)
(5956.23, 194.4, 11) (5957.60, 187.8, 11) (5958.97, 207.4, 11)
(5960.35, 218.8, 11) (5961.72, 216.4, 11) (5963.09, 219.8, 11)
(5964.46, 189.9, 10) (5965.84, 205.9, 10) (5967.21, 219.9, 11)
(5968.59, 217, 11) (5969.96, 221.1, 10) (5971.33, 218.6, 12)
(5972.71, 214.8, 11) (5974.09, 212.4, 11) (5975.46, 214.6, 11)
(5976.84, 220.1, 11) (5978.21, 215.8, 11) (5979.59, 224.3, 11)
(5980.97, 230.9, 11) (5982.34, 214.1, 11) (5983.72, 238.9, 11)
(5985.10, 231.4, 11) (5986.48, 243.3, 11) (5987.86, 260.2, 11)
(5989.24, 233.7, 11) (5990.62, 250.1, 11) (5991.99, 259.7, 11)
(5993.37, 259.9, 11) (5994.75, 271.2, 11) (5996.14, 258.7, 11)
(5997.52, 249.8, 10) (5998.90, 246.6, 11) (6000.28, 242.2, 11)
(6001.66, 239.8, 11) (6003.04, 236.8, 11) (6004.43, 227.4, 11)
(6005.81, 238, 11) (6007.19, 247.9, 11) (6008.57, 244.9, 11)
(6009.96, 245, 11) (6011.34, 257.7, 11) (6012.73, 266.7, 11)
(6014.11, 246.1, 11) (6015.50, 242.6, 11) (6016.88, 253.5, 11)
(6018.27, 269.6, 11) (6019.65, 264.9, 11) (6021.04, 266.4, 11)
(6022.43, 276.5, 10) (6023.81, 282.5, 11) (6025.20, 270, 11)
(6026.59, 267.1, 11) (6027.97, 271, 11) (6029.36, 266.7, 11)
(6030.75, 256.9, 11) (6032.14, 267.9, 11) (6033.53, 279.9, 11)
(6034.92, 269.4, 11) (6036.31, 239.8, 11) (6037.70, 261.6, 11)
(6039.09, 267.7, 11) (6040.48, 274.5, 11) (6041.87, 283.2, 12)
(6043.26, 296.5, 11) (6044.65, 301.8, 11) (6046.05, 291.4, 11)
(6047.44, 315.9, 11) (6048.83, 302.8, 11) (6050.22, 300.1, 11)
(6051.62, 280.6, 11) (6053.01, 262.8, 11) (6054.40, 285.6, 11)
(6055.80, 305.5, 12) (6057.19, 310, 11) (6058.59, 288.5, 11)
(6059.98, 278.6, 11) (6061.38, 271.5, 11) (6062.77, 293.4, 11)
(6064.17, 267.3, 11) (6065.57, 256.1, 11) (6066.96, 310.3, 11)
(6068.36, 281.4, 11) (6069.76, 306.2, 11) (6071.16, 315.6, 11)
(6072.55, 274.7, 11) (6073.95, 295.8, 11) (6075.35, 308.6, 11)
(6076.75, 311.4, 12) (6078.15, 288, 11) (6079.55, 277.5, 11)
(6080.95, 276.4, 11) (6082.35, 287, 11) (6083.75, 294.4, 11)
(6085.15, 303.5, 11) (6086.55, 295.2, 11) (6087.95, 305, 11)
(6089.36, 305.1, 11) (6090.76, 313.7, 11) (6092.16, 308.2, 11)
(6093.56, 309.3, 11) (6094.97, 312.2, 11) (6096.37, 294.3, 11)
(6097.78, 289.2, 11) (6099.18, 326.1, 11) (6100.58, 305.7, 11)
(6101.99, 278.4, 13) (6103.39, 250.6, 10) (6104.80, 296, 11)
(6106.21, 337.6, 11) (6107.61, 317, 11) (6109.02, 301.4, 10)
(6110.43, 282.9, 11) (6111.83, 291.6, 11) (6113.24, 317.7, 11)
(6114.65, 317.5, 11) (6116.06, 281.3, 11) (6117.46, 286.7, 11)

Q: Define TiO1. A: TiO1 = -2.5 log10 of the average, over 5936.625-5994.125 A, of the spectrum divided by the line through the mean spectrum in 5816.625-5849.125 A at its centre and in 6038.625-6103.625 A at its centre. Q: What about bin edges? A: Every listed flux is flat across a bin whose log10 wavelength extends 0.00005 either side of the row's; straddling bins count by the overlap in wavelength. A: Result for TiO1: 0.27 mag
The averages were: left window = 270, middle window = 220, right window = 293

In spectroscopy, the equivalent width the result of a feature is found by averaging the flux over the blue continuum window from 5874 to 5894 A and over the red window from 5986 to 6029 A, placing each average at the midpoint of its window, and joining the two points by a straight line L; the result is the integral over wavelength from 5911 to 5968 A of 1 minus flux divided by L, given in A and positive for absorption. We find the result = -4.7 A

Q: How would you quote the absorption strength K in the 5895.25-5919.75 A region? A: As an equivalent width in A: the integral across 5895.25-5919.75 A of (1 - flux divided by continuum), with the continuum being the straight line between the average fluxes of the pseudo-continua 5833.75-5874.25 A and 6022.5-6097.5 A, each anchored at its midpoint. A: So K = 8.86 A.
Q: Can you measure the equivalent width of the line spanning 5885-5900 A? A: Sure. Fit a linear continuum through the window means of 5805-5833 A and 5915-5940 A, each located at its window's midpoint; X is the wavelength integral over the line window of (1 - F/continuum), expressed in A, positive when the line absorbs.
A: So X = 8.73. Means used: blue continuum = 275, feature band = 94.4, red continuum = 203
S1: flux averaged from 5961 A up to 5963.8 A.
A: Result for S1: 219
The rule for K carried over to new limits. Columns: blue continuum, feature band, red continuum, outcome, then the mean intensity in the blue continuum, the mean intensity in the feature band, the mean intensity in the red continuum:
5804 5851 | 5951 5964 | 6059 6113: 3.5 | 273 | 208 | 295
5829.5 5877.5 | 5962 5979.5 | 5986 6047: 2.7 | 235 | 215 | 260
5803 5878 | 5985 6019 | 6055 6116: 3.8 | 251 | 249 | 296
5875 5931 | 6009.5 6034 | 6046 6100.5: -1.1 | 155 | 264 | 295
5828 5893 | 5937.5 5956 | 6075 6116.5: 2.3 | 211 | 214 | 299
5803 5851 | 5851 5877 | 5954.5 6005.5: 5.0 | 274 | 212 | 228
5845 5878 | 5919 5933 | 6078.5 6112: 2.8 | 218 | 192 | 298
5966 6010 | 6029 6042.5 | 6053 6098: 0.0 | 235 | 267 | 294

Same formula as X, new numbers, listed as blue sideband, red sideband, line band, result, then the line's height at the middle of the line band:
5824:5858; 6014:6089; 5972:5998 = 3.6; 275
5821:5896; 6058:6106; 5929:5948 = 2.1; 242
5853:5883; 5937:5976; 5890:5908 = 7.7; 206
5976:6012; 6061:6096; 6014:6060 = -1.3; 269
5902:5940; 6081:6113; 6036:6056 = -1.2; 268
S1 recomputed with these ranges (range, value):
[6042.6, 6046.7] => 296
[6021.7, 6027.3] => 274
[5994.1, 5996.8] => 264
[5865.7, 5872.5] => 210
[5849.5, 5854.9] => 221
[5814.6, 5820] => 253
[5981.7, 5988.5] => 237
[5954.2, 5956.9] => 206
